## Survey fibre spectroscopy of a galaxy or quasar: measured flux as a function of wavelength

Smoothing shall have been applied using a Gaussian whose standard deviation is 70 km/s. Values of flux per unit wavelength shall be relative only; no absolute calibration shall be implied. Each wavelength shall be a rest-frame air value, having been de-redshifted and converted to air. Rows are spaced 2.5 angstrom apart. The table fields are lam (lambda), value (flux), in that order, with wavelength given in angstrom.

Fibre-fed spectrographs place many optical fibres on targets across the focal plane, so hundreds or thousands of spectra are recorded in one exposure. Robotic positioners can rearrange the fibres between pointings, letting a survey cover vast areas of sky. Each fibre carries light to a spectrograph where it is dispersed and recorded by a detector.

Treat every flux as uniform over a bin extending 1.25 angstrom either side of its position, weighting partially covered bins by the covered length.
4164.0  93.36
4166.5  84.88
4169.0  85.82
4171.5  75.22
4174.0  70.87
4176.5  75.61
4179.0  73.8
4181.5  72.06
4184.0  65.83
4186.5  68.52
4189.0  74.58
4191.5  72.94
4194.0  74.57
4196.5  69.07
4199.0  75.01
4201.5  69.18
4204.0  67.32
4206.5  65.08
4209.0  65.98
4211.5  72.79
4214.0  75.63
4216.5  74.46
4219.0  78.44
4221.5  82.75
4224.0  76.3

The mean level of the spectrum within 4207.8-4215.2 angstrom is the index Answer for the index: 71.5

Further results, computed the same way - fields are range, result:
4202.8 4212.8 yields 67.8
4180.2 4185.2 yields 69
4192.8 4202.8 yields 71.9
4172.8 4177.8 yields 73.3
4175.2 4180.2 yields 74.7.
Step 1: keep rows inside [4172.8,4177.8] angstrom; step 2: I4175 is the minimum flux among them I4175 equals 70.87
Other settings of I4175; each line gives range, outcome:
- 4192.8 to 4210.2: 65.08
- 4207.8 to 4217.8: 65.98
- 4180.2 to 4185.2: 65.83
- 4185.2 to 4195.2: 68.52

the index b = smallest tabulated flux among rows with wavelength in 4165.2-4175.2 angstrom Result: 70.87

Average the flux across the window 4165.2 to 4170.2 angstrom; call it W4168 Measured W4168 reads 85.4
